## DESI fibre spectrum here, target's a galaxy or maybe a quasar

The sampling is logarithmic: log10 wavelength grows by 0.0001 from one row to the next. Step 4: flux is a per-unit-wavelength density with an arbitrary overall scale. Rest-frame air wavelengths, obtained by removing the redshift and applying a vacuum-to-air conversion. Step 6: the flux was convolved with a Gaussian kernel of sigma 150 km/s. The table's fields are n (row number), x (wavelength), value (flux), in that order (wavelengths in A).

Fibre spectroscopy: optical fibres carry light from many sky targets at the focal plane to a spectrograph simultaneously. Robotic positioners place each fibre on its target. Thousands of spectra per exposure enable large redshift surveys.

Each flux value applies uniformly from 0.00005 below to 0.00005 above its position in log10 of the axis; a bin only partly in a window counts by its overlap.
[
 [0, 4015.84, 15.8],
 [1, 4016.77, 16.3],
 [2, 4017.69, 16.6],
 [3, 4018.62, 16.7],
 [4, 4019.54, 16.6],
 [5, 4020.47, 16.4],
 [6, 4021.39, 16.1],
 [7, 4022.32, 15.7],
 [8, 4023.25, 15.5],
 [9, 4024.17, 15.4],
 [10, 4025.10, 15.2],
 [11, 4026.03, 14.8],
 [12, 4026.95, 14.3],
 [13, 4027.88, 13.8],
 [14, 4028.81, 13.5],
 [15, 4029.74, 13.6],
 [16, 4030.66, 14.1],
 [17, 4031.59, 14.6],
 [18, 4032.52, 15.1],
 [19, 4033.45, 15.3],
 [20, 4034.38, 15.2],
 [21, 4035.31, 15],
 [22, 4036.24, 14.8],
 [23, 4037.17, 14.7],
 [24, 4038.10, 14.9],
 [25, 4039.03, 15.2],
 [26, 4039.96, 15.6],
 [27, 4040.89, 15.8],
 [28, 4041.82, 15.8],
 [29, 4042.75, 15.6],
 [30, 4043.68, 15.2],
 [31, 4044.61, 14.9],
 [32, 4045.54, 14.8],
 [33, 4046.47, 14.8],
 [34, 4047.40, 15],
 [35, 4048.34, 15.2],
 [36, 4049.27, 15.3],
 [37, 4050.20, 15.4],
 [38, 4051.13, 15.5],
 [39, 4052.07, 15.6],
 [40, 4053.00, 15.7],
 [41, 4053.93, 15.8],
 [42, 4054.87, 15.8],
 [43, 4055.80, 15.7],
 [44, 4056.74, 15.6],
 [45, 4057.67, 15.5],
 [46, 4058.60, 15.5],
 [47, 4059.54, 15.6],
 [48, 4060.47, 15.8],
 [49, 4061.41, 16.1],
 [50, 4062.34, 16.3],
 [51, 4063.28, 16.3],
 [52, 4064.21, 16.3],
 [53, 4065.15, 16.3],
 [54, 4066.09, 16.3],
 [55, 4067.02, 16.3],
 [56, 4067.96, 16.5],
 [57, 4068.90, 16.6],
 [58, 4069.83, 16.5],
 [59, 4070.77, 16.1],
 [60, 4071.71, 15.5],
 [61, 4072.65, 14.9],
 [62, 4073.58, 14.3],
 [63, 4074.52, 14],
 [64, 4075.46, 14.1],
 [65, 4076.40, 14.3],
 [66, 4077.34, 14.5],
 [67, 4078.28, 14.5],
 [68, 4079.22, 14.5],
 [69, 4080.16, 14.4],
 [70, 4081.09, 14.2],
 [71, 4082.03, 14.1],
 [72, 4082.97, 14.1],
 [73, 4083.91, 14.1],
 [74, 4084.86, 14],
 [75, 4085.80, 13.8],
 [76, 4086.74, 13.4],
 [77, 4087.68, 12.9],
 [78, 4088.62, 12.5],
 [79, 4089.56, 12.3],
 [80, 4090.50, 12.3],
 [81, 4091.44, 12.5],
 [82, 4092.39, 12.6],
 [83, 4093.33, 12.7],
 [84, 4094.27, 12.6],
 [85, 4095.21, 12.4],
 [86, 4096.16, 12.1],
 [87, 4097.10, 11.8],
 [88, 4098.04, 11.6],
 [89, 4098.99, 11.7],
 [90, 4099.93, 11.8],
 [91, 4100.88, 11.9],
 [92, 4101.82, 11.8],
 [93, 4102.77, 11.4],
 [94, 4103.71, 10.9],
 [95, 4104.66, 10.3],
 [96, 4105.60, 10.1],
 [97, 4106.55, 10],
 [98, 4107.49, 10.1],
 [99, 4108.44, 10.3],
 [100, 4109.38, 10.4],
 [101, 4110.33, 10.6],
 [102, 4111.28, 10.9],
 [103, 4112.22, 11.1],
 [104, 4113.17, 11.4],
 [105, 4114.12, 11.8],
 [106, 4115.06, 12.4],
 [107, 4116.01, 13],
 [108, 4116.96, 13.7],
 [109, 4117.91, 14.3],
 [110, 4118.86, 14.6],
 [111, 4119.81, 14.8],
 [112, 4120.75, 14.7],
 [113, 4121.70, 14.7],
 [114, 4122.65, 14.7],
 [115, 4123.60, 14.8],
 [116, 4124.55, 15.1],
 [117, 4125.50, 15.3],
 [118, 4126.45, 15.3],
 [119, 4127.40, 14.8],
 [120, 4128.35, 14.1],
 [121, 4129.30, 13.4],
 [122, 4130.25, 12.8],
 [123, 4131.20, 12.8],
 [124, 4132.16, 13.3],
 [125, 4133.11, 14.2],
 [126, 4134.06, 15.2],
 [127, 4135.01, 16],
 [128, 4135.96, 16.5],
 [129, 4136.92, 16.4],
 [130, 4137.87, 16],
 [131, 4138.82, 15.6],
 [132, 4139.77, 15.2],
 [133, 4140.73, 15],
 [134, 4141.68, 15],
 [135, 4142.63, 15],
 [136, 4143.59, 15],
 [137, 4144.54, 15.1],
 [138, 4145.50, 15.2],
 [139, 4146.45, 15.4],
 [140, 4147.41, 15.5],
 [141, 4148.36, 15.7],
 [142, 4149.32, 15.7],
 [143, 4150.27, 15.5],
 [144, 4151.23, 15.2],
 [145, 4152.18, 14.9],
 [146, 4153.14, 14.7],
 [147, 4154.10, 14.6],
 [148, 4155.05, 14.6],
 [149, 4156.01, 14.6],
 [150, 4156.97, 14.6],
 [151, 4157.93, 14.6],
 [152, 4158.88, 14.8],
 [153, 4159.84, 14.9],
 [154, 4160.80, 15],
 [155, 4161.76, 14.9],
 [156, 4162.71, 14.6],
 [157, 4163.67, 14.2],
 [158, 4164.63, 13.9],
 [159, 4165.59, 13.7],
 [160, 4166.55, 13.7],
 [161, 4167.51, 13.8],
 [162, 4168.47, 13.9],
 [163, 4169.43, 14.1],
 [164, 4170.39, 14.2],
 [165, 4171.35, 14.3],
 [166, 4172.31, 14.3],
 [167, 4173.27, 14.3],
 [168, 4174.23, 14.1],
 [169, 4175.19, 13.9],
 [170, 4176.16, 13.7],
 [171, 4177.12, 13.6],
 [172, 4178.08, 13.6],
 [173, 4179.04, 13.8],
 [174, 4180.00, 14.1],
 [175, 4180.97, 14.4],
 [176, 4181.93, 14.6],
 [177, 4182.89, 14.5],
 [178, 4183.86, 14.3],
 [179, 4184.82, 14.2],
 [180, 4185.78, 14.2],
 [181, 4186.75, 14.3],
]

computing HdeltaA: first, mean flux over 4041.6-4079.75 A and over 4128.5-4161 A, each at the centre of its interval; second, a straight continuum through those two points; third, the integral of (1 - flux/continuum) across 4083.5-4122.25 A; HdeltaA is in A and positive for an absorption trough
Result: 7.5 A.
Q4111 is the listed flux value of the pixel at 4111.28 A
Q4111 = 10.9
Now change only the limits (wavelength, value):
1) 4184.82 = 14.2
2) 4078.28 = 14.5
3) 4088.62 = 12.5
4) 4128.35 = 14.1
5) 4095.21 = 12.4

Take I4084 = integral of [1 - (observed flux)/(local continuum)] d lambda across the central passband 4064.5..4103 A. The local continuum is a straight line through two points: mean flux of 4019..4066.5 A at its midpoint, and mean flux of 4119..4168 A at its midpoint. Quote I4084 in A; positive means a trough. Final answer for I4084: 3.44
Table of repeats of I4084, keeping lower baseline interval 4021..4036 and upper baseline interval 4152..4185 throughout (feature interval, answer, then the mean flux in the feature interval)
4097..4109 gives 2.9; 11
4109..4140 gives 1.1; 13.9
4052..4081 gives -1.7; 15.5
